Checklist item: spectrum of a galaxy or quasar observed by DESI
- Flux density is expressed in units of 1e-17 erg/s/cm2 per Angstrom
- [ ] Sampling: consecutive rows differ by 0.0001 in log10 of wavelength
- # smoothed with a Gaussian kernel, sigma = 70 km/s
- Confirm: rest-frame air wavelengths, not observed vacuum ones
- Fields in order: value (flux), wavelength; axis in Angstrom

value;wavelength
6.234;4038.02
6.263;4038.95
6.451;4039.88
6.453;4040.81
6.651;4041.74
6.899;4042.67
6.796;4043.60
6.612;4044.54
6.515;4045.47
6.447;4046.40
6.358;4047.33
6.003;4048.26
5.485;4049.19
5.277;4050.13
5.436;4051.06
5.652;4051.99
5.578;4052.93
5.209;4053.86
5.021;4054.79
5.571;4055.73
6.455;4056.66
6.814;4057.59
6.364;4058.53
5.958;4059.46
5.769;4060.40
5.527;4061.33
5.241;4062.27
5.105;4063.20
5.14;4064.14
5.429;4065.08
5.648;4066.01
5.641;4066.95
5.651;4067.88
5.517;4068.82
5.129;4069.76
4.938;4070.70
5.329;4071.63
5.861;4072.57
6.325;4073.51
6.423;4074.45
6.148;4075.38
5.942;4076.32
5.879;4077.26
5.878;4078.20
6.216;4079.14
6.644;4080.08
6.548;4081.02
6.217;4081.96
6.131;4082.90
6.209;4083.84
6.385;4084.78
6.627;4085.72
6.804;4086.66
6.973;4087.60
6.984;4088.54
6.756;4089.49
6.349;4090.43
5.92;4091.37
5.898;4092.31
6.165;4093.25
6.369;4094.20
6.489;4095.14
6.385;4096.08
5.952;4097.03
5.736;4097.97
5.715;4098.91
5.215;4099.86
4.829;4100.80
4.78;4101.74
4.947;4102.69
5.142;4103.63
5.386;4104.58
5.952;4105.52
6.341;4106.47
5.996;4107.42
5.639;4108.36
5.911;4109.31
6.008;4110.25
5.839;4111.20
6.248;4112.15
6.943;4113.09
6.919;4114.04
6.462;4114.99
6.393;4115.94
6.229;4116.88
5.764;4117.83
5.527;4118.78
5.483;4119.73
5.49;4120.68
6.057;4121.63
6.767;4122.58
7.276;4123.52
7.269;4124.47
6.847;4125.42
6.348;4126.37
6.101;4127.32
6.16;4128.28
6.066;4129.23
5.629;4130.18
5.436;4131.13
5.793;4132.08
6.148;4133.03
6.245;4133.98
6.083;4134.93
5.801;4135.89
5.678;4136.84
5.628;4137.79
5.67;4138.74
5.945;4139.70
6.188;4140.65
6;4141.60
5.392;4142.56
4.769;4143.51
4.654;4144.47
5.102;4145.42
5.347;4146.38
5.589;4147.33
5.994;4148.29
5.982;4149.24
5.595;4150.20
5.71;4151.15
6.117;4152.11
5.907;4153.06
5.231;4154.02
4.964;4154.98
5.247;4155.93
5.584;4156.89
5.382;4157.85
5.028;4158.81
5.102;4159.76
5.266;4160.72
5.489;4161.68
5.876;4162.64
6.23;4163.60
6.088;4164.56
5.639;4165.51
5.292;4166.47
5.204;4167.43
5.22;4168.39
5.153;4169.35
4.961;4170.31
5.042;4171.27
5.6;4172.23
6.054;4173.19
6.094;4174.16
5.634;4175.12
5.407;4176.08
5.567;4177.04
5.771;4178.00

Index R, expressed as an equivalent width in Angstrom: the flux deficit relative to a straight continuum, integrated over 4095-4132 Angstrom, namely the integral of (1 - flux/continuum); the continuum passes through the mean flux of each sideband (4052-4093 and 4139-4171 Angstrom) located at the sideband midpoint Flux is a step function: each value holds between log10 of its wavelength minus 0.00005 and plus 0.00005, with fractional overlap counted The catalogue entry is -1.7 Angstrom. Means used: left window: 5.96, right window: 5.49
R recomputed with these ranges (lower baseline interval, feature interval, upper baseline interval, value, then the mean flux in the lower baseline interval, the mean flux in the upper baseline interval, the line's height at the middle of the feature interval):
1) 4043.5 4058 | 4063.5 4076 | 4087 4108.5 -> 0.63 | 5.93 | 5.92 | 5.92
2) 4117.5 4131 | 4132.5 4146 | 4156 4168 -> 0.58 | 6.18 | 5.5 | 5.91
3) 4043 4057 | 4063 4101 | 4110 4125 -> 0.54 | 5.9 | 6.3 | 6.09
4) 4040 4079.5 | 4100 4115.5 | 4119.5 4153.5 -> 0.17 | 5.87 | 5.9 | 5.89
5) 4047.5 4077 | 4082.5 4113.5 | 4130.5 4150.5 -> -1.95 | 5.67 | 5.67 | 5.67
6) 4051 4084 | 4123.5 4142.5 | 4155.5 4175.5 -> -1.65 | 5.79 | 5.48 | 5.59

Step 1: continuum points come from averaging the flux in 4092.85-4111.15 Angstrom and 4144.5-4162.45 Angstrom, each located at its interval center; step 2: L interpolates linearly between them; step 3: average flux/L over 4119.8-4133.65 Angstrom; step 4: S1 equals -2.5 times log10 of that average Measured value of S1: -0.11 mag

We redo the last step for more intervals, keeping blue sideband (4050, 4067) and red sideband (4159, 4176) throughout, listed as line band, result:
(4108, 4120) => -0.10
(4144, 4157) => 0.01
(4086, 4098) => -0.14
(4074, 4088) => -0.13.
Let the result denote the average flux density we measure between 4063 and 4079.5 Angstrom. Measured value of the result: 5.68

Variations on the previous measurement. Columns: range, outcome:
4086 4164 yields 5.89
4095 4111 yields 5.66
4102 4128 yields 6.11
